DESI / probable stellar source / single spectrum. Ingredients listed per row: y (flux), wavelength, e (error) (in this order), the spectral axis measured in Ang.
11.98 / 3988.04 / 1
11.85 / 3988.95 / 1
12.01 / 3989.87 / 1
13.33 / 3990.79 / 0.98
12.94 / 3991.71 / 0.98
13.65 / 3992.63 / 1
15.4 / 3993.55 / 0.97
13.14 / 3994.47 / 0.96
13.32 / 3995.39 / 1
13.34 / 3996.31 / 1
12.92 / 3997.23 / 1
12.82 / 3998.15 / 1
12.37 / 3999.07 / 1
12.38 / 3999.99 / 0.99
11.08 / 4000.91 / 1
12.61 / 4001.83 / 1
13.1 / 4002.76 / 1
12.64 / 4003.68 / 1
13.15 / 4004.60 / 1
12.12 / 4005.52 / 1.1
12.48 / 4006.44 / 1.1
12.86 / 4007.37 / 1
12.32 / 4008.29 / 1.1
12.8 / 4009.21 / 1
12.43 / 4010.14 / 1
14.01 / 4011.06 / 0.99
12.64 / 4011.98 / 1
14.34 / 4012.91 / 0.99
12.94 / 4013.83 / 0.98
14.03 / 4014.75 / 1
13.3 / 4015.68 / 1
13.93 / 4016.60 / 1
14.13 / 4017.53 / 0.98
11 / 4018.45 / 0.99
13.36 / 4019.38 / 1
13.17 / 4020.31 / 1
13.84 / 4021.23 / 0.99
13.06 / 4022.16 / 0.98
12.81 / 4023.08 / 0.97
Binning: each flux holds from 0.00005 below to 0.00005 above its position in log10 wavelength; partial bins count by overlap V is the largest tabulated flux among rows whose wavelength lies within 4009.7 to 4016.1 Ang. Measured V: 14.34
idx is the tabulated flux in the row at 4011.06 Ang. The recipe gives 14.01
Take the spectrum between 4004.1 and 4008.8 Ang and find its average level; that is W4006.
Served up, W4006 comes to 12.6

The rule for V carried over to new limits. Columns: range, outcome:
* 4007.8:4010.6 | 12.8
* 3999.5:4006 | 13.15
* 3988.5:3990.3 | 12.01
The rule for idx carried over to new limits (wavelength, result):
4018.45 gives 11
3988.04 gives 11.98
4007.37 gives 12.86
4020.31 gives 13.17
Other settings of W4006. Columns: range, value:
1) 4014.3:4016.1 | 13.6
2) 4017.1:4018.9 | 12.6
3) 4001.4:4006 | 12.7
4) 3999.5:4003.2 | 12.3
